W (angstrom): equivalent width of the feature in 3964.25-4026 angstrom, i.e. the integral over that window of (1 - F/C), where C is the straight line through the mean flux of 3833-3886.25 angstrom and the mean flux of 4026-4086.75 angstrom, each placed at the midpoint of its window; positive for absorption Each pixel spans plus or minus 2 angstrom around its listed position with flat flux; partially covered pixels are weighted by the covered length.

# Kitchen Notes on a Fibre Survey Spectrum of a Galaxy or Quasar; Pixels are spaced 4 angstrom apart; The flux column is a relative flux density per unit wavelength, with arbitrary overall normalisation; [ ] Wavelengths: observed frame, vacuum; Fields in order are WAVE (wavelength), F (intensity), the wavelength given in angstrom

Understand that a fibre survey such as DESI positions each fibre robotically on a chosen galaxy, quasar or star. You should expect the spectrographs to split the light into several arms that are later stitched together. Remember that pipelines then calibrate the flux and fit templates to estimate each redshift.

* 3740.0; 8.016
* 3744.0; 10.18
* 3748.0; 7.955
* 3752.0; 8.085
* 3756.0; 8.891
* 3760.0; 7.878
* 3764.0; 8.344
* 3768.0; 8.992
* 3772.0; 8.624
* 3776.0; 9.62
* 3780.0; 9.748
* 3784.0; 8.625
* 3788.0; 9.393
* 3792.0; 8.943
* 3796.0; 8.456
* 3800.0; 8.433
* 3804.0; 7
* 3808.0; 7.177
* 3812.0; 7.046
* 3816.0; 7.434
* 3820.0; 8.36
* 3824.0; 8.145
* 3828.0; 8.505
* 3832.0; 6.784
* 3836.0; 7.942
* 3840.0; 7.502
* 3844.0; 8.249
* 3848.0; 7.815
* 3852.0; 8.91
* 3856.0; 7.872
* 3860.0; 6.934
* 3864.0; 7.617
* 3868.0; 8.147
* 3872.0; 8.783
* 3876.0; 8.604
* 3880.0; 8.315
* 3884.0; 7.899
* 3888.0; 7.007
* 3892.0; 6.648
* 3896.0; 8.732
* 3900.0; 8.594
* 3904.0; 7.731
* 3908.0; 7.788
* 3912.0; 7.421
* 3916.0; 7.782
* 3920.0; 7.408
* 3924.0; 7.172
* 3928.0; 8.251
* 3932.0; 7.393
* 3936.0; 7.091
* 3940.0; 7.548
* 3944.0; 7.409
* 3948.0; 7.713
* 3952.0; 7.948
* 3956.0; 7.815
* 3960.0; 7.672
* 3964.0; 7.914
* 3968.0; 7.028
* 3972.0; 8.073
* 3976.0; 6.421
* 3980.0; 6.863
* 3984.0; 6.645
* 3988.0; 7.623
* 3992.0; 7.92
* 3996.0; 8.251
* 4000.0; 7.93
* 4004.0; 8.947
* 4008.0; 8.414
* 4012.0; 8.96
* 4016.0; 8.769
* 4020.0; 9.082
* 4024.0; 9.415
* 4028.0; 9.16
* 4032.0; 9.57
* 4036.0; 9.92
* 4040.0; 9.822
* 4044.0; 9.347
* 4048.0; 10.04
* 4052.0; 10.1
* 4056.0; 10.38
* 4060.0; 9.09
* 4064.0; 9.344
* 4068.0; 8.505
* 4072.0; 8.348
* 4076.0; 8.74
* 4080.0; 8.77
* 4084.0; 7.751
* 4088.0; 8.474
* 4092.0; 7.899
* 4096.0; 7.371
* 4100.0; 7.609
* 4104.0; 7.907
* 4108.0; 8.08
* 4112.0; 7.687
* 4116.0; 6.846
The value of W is 5.9 angstrom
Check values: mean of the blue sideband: 8.02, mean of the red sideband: 9.25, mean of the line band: 8.02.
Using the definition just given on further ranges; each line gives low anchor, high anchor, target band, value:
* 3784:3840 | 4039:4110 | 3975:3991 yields 2.8 angstrom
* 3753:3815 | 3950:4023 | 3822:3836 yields 0.9 angstrom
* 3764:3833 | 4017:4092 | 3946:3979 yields 4.9 angstrom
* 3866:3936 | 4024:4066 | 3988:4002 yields 1.6 angstrom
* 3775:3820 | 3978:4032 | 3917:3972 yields 5.0 angstrom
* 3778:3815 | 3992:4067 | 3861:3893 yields 2.7 angstrom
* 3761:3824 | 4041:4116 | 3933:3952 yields 2.3 angstrom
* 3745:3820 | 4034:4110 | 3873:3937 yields 6.0 angstrom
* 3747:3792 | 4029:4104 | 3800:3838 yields 5.0 angstrom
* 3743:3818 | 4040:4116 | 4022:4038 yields -1.7 angstrom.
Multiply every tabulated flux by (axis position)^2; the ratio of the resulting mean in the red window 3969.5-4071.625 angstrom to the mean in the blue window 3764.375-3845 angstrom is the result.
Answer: 1.18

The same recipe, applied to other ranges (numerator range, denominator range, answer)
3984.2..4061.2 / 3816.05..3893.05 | 1.25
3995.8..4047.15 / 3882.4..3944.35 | 1.26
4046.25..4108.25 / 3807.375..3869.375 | 1.25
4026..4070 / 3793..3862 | 1.37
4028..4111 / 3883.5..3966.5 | 1.24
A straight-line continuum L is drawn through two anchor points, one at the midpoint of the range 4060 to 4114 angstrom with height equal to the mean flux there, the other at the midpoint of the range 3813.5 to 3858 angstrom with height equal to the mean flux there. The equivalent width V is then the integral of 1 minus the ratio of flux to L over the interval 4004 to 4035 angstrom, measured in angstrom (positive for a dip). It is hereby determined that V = -3.5 angstrom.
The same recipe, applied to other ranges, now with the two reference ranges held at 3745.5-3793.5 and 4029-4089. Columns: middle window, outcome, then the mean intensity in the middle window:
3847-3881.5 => 3.1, 8.12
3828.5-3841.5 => 2.0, 7.53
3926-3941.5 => 2.5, 7.57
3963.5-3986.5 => 5.0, 7.12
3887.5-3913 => 3.5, 7.75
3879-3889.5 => 1.4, 7.72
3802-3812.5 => 2.1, 7.08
